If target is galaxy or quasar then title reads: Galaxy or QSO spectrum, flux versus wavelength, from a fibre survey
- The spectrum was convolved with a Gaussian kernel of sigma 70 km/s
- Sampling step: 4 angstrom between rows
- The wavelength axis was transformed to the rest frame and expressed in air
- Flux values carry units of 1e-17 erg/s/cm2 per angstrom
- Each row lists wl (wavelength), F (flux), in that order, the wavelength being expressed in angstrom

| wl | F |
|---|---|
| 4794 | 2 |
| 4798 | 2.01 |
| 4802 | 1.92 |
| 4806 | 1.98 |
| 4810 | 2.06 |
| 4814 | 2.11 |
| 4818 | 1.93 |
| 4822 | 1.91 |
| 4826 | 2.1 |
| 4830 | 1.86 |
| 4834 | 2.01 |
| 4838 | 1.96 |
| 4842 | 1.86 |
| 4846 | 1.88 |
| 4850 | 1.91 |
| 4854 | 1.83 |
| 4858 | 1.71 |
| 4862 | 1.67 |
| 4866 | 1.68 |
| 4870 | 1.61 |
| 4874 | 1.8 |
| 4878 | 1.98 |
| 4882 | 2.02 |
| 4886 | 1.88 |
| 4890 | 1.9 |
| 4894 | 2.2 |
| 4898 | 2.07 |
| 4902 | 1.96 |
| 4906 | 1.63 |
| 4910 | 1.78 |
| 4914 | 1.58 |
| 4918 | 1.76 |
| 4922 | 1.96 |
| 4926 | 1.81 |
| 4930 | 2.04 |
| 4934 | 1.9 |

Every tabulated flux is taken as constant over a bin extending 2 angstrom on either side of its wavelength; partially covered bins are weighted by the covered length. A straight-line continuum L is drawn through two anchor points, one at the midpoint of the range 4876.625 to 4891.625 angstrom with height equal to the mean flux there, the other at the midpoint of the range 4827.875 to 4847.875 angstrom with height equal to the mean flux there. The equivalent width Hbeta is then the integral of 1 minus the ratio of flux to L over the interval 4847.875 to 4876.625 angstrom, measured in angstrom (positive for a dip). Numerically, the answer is 2.7 angstrom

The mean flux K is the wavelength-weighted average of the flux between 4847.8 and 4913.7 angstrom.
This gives 1.84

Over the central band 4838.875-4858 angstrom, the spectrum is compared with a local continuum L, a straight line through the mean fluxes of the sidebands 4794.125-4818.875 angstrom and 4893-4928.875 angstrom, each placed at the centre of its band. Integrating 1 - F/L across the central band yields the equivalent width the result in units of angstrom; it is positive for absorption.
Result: 0.9 angstrom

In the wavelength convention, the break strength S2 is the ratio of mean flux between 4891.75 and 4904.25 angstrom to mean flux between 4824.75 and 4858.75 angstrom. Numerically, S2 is 1.08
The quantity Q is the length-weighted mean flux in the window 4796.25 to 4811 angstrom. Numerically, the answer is 1.99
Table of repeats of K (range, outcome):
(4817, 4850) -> 1.94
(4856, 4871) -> 1.67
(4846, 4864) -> 1.79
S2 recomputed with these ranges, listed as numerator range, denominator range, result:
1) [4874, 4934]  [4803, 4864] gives 0.99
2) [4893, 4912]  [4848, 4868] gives 1.09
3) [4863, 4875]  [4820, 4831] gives 0.86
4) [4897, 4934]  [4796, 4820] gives 0.92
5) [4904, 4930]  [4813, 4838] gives 0.90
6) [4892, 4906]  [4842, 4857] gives 1.08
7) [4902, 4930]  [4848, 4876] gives 1.03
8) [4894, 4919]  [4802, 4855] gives 0.94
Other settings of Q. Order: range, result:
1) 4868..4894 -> 1.89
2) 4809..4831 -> 2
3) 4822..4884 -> 1.86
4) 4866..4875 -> 1.69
